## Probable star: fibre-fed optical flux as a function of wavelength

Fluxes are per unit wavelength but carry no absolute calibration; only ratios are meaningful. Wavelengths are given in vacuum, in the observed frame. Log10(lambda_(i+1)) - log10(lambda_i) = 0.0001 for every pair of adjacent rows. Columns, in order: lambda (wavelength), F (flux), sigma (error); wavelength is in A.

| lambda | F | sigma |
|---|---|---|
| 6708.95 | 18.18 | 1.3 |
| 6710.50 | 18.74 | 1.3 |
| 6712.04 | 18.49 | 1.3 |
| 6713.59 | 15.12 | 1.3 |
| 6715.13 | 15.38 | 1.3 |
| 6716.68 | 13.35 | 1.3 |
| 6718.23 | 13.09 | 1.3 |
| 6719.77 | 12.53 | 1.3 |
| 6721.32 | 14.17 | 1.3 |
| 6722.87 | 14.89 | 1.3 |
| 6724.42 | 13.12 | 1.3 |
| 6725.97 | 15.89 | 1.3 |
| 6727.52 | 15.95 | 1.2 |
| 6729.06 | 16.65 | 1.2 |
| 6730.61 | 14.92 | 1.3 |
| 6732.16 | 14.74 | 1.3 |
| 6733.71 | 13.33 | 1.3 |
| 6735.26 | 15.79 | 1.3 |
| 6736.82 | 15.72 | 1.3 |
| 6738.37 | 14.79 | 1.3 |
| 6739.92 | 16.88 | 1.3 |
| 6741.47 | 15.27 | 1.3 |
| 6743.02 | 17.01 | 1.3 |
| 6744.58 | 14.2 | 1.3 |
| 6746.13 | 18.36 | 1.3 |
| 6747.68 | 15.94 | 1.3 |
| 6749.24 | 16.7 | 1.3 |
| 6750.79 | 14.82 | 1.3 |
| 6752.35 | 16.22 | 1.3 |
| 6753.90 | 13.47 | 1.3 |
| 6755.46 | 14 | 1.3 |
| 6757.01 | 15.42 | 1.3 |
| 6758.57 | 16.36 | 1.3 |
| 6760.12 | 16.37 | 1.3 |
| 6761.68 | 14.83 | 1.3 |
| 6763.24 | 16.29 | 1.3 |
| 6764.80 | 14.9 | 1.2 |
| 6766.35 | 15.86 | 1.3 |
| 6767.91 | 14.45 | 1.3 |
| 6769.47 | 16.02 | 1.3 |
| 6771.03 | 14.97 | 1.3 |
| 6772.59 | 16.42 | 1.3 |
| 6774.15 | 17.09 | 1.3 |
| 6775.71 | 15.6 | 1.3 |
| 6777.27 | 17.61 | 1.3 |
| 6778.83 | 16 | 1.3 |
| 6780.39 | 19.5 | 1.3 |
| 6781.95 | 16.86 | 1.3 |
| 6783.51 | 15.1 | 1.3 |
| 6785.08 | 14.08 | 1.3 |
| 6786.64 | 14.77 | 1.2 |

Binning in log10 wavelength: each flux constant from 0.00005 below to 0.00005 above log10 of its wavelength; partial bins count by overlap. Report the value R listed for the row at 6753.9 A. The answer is 13.47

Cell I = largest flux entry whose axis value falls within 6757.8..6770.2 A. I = 16.37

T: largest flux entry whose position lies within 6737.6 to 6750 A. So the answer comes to 18.36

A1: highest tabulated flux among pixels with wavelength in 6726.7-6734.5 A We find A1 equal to 16.65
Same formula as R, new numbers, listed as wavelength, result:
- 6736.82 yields 15.72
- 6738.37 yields 14.79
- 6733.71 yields 13.33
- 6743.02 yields 17.01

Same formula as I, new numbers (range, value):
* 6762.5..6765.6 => 16.29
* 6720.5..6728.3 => 15.95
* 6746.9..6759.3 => 16.7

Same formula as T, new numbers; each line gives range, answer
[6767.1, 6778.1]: 17.61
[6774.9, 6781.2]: 19.5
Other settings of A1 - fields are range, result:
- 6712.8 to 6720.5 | 15.38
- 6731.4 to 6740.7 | 16.88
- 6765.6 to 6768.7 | 15.86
